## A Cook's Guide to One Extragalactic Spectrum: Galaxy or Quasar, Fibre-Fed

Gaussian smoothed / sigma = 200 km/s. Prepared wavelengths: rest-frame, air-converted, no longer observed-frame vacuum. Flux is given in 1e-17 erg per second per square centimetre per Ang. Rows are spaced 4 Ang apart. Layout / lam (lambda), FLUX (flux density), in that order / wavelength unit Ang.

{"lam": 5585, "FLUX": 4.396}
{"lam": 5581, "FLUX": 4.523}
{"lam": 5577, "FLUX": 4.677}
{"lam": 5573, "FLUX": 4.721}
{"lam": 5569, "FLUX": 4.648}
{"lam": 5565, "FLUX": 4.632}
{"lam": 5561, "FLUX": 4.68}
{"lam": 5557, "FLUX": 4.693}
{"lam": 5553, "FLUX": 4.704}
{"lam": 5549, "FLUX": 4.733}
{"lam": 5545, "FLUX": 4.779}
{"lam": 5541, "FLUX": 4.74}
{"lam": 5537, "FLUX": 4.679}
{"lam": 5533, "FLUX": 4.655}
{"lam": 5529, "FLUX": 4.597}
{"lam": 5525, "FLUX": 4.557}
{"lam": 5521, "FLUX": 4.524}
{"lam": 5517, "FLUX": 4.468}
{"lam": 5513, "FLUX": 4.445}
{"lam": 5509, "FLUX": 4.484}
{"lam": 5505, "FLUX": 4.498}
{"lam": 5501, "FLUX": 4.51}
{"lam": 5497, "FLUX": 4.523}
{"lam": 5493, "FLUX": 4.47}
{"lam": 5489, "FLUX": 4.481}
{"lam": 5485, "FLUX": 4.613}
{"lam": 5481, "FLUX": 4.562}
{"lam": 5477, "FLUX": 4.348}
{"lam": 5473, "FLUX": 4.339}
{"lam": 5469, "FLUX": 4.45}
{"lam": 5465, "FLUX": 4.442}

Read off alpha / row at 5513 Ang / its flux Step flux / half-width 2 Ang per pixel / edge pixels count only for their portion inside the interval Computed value 4.445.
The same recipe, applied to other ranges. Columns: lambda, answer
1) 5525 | 4.557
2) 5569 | 4.648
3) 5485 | 4.613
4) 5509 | 4.484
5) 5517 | 4.468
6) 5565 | 4.632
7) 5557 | 4.693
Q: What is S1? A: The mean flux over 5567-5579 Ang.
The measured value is 4.68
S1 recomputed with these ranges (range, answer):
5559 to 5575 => 4.67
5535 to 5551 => 4.73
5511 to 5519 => 4.46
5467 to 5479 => 4.38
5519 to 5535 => 4.58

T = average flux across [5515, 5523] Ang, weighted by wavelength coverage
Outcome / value 4.5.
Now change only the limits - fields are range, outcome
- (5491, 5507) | 4.5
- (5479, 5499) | 4.53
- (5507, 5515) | 4.46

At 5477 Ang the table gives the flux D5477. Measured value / 4.348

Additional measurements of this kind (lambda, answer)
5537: 4.679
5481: 4.562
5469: 4.45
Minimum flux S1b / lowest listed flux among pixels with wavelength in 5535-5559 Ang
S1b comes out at 4.679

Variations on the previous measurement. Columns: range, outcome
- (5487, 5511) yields 4.47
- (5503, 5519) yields 4.445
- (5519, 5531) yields 4.524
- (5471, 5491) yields 4.339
